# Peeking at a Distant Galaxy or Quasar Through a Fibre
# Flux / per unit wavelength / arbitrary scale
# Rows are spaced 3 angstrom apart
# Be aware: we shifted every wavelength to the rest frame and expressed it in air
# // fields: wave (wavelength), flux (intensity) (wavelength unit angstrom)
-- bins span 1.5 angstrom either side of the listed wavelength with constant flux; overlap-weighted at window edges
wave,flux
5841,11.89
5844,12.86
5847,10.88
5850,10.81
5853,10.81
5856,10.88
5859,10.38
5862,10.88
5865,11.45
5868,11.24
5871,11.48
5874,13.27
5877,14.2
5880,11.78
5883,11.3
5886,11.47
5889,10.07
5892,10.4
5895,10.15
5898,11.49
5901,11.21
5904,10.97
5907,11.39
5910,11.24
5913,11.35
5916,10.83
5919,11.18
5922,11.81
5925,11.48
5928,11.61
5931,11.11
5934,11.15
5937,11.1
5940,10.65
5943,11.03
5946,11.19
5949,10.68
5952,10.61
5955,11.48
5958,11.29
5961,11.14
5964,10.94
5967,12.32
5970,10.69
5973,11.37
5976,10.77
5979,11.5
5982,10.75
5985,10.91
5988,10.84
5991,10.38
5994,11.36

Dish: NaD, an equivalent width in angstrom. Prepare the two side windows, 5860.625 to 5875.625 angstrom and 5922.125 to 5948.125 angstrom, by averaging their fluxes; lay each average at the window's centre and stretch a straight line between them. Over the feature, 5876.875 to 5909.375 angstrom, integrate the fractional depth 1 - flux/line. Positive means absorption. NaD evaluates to 0.9 angstrom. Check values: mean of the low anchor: 11.7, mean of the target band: 11.2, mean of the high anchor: 11.2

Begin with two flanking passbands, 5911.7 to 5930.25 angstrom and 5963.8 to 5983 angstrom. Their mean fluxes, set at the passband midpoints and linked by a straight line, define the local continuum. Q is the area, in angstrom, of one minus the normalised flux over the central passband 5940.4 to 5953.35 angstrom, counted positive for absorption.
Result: 0.5 angstrom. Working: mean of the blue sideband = 11.4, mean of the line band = 10.9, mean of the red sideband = 11.2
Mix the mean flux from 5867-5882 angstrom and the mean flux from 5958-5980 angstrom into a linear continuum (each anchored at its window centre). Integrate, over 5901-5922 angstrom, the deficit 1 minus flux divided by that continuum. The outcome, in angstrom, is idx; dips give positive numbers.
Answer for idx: 1.29 angstrom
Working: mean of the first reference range 12.4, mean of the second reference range 11.2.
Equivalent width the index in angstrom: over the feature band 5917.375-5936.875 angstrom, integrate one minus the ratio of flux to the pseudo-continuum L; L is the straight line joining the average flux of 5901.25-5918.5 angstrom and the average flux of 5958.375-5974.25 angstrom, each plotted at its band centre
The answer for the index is -0.3 angstrom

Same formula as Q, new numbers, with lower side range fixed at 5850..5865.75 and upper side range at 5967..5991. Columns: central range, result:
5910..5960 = -0.93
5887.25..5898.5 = 0.45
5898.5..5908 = -0.26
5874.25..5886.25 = -1.65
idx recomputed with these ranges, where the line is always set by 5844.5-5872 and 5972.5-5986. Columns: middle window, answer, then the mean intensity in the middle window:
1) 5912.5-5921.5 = -0.11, 11.2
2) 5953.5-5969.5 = -0.50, 11.4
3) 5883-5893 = 0.26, 10.8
